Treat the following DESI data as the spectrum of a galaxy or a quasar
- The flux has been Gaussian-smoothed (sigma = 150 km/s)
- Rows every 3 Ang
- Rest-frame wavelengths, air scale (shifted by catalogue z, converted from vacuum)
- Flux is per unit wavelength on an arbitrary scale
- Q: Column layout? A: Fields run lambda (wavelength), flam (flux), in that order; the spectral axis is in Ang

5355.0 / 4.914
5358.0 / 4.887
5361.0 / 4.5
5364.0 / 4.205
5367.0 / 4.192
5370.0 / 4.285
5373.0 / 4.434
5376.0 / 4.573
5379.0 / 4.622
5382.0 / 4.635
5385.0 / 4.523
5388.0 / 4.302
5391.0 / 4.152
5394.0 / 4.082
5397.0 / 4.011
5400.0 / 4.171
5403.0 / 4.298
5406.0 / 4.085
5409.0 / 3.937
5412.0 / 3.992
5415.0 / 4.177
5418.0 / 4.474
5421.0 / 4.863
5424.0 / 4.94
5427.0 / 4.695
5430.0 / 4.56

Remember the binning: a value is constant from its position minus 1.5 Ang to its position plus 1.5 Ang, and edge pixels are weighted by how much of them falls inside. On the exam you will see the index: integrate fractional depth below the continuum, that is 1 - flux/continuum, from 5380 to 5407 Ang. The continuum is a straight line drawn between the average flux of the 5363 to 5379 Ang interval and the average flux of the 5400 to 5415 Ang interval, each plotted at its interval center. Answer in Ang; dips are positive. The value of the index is -0.4 Ang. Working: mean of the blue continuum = 4.37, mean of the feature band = 4.26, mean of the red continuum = 4.1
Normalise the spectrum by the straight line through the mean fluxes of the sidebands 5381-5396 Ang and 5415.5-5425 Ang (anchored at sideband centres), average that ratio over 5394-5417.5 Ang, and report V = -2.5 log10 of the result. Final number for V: 0.10 mag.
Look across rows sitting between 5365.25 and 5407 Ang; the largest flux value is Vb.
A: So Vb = 4.635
